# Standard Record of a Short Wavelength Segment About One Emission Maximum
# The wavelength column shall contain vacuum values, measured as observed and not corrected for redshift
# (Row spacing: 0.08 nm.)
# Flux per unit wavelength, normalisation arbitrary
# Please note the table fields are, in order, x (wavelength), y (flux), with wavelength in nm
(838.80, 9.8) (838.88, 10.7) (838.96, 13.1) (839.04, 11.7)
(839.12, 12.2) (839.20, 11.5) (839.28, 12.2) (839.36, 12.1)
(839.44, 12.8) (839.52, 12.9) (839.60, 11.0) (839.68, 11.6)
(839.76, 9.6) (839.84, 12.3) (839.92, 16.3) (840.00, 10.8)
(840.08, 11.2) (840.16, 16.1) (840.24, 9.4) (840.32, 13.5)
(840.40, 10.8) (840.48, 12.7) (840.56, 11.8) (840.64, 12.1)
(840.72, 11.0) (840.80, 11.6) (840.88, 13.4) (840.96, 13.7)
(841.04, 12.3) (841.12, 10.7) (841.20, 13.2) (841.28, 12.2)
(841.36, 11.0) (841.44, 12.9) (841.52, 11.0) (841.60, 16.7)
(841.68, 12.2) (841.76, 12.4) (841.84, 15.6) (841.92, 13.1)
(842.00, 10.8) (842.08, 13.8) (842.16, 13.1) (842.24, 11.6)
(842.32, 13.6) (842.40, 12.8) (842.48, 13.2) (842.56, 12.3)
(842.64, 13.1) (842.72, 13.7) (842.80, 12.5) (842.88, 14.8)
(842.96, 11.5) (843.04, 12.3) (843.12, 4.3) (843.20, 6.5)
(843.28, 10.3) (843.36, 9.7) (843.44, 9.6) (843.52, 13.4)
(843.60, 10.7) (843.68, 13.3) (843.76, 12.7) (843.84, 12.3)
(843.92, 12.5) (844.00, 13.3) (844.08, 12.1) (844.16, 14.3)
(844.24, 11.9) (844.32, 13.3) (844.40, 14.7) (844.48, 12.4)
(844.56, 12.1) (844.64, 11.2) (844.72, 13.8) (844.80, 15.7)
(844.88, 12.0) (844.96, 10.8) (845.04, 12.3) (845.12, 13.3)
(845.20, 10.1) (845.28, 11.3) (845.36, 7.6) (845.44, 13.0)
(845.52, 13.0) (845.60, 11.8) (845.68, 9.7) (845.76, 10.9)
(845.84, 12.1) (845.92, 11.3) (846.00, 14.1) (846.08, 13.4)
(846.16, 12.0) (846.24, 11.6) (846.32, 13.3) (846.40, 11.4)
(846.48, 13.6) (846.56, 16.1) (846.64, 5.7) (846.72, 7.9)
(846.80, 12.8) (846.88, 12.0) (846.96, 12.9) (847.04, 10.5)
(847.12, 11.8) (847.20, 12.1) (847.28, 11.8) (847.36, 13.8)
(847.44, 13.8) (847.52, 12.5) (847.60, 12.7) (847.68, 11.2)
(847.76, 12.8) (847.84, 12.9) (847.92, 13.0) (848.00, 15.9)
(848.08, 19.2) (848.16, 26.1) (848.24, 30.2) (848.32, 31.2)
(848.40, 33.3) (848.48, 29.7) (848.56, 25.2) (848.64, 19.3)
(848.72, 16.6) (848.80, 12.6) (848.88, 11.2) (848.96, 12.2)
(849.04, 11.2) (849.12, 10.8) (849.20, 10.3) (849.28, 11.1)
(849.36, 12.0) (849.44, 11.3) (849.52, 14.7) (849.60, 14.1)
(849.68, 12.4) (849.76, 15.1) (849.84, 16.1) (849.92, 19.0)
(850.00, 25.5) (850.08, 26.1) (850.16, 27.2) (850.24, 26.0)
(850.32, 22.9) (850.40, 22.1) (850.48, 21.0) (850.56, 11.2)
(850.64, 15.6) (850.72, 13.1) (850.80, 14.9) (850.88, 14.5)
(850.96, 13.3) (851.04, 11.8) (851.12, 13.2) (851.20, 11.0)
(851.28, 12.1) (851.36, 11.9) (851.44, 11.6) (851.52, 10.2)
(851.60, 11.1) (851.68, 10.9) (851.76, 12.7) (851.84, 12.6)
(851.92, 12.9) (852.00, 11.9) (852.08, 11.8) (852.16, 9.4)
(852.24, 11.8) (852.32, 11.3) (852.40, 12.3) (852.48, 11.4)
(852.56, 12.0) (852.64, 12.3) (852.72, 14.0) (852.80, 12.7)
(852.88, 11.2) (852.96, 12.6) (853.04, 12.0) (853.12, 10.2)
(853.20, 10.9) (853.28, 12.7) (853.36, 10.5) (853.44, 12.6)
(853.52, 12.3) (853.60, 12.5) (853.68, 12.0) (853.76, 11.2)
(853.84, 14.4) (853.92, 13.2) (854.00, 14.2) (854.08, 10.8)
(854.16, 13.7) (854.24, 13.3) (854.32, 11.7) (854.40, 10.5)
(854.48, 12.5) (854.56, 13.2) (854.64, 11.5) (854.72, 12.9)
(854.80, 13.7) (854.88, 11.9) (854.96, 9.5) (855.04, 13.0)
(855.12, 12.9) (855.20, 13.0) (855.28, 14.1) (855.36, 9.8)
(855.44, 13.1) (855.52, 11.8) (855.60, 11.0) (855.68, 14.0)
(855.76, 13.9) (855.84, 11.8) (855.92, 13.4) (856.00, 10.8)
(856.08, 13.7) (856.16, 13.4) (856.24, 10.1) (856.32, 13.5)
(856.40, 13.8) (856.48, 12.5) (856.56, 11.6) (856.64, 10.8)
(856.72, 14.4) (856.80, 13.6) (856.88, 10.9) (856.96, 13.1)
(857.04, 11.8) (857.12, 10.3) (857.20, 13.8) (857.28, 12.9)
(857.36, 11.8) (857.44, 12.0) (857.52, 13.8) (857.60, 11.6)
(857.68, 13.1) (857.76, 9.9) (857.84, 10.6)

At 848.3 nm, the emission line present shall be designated [S II] 6716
